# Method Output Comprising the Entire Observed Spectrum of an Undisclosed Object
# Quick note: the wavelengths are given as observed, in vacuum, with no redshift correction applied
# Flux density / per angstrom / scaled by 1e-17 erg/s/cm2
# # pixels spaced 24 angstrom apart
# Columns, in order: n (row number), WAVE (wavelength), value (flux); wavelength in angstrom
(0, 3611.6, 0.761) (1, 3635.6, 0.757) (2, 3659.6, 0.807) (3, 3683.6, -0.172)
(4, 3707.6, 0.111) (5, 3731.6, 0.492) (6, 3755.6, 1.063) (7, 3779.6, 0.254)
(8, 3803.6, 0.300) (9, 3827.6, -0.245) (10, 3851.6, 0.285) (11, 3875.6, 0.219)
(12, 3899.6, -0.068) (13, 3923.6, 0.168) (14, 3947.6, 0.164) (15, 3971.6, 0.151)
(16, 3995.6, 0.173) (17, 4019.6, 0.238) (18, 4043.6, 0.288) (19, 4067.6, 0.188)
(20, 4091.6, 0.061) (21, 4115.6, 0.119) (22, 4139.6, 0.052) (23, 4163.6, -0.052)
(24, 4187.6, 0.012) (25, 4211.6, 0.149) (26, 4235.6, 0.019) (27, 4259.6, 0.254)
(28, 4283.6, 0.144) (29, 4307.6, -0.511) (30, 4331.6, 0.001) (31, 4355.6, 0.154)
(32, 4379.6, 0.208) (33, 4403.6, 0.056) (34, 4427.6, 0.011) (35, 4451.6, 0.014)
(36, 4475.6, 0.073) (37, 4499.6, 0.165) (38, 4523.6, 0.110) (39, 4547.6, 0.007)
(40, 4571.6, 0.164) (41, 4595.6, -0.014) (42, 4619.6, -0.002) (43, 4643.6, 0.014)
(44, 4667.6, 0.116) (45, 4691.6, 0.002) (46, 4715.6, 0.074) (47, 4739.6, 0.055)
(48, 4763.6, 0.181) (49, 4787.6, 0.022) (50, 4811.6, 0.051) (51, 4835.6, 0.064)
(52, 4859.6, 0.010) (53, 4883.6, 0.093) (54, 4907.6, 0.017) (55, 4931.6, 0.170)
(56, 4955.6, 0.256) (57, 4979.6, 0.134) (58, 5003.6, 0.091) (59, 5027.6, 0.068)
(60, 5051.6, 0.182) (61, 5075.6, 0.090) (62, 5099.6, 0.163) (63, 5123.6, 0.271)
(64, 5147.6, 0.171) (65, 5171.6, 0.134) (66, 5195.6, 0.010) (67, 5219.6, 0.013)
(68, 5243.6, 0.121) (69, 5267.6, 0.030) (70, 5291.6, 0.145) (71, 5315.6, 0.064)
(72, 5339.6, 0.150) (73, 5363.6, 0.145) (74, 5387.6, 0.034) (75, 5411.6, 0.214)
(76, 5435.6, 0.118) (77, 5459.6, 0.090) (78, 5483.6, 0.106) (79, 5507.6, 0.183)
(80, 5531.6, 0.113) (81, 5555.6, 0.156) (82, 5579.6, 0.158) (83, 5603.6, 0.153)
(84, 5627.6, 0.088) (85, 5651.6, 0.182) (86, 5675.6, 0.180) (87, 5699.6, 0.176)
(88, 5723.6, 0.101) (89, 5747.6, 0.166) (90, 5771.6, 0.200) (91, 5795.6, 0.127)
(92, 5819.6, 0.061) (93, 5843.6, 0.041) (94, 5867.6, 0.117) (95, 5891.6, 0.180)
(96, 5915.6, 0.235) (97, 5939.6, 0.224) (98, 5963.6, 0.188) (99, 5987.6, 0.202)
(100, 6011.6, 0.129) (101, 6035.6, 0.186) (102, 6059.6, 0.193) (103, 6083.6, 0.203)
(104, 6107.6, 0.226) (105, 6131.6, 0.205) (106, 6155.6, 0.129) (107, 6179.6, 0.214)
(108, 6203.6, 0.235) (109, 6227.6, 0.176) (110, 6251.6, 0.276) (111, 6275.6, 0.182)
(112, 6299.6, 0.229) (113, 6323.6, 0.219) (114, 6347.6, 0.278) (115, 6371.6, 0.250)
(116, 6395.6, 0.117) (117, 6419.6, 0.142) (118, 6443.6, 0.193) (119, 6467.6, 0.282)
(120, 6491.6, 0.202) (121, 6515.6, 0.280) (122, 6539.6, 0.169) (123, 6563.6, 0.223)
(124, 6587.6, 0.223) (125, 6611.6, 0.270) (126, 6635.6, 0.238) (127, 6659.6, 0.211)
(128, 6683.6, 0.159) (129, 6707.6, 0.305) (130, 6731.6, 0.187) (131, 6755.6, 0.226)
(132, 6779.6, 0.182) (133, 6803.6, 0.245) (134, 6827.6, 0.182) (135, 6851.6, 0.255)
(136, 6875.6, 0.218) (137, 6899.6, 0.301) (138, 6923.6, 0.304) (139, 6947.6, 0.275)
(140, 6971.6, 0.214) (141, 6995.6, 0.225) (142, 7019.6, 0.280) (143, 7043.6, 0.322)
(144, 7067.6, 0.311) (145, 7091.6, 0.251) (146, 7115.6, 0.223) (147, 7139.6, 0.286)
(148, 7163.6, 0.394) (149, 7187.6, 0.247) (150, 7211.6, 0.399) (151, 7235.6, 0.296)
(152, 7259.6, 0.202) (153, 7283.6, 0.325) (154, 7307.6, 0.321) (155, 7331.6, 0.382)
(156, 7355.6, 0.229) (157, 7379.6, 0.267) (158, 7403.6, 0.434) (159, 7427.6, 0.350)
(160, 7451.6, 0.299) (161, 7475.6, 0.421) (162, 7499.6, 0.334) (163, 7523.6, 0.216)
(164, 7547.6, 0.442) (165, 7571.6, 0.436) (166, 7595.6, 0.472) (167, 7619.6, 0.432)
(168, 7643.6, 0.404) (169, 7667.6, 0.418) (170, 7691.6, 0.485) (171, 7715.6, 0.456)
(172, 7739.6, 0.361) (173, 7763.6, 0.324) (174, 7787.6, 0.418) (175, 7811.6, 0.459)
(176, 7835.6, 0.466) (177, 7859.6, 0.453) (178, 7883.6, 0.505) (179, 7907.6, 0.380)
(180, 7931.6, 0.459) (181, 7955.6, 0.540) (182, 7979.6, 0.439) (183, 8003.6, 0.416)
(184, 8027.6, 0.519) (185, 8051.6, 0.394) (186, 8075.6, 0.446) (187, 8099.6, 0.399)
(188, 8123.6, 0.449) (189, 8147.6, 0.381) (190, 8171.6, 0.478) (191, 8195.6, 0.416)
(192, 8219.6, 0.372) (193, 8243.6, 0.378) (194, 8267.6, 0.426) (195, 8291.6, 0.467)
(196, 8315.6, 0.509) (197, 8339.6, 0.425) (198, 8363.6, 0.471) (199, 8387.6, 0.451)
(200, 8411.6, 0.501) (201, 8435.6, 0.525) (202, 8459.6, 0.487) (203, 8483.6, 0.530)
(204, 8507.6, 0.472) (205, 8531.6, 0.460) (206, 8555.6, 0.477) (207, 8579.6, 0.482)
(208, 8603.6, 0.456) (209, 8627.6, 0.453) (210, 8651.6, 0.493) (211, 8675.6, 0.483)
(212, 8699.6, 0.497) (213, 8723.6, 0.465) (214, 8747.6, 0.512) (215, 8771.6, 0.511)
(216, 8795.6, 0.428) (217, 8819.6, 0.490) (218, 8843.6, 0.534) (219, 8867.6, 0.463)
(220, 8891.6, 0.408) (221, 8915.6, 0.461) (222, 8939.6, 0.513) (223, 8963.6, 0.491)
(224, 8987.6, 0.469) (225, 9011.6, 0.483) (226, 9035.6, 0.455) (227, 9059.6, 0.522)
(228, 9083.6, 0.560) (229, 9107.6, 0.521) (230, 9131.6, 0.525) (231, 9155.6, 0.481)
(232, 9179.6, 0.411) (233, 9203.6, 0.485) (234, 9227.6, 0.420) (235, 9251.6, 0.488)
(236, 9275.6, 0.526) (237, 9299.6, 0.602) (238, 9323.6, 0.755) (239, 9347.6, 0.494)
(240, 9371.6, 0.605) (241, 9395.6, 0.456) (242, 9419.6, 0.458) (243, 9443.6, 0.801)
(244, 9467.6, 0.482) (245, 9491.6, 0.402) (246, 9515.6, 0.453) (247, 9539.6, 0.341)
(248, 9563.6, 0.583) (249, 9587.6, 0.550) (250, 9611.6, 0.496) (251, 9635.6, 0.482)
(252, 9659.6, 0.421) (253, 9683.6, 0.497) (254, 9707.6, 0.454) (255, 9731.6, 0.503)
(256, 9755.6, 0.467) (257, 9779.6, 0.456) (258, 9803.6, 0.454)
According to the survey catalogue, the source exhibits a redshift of 0.89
